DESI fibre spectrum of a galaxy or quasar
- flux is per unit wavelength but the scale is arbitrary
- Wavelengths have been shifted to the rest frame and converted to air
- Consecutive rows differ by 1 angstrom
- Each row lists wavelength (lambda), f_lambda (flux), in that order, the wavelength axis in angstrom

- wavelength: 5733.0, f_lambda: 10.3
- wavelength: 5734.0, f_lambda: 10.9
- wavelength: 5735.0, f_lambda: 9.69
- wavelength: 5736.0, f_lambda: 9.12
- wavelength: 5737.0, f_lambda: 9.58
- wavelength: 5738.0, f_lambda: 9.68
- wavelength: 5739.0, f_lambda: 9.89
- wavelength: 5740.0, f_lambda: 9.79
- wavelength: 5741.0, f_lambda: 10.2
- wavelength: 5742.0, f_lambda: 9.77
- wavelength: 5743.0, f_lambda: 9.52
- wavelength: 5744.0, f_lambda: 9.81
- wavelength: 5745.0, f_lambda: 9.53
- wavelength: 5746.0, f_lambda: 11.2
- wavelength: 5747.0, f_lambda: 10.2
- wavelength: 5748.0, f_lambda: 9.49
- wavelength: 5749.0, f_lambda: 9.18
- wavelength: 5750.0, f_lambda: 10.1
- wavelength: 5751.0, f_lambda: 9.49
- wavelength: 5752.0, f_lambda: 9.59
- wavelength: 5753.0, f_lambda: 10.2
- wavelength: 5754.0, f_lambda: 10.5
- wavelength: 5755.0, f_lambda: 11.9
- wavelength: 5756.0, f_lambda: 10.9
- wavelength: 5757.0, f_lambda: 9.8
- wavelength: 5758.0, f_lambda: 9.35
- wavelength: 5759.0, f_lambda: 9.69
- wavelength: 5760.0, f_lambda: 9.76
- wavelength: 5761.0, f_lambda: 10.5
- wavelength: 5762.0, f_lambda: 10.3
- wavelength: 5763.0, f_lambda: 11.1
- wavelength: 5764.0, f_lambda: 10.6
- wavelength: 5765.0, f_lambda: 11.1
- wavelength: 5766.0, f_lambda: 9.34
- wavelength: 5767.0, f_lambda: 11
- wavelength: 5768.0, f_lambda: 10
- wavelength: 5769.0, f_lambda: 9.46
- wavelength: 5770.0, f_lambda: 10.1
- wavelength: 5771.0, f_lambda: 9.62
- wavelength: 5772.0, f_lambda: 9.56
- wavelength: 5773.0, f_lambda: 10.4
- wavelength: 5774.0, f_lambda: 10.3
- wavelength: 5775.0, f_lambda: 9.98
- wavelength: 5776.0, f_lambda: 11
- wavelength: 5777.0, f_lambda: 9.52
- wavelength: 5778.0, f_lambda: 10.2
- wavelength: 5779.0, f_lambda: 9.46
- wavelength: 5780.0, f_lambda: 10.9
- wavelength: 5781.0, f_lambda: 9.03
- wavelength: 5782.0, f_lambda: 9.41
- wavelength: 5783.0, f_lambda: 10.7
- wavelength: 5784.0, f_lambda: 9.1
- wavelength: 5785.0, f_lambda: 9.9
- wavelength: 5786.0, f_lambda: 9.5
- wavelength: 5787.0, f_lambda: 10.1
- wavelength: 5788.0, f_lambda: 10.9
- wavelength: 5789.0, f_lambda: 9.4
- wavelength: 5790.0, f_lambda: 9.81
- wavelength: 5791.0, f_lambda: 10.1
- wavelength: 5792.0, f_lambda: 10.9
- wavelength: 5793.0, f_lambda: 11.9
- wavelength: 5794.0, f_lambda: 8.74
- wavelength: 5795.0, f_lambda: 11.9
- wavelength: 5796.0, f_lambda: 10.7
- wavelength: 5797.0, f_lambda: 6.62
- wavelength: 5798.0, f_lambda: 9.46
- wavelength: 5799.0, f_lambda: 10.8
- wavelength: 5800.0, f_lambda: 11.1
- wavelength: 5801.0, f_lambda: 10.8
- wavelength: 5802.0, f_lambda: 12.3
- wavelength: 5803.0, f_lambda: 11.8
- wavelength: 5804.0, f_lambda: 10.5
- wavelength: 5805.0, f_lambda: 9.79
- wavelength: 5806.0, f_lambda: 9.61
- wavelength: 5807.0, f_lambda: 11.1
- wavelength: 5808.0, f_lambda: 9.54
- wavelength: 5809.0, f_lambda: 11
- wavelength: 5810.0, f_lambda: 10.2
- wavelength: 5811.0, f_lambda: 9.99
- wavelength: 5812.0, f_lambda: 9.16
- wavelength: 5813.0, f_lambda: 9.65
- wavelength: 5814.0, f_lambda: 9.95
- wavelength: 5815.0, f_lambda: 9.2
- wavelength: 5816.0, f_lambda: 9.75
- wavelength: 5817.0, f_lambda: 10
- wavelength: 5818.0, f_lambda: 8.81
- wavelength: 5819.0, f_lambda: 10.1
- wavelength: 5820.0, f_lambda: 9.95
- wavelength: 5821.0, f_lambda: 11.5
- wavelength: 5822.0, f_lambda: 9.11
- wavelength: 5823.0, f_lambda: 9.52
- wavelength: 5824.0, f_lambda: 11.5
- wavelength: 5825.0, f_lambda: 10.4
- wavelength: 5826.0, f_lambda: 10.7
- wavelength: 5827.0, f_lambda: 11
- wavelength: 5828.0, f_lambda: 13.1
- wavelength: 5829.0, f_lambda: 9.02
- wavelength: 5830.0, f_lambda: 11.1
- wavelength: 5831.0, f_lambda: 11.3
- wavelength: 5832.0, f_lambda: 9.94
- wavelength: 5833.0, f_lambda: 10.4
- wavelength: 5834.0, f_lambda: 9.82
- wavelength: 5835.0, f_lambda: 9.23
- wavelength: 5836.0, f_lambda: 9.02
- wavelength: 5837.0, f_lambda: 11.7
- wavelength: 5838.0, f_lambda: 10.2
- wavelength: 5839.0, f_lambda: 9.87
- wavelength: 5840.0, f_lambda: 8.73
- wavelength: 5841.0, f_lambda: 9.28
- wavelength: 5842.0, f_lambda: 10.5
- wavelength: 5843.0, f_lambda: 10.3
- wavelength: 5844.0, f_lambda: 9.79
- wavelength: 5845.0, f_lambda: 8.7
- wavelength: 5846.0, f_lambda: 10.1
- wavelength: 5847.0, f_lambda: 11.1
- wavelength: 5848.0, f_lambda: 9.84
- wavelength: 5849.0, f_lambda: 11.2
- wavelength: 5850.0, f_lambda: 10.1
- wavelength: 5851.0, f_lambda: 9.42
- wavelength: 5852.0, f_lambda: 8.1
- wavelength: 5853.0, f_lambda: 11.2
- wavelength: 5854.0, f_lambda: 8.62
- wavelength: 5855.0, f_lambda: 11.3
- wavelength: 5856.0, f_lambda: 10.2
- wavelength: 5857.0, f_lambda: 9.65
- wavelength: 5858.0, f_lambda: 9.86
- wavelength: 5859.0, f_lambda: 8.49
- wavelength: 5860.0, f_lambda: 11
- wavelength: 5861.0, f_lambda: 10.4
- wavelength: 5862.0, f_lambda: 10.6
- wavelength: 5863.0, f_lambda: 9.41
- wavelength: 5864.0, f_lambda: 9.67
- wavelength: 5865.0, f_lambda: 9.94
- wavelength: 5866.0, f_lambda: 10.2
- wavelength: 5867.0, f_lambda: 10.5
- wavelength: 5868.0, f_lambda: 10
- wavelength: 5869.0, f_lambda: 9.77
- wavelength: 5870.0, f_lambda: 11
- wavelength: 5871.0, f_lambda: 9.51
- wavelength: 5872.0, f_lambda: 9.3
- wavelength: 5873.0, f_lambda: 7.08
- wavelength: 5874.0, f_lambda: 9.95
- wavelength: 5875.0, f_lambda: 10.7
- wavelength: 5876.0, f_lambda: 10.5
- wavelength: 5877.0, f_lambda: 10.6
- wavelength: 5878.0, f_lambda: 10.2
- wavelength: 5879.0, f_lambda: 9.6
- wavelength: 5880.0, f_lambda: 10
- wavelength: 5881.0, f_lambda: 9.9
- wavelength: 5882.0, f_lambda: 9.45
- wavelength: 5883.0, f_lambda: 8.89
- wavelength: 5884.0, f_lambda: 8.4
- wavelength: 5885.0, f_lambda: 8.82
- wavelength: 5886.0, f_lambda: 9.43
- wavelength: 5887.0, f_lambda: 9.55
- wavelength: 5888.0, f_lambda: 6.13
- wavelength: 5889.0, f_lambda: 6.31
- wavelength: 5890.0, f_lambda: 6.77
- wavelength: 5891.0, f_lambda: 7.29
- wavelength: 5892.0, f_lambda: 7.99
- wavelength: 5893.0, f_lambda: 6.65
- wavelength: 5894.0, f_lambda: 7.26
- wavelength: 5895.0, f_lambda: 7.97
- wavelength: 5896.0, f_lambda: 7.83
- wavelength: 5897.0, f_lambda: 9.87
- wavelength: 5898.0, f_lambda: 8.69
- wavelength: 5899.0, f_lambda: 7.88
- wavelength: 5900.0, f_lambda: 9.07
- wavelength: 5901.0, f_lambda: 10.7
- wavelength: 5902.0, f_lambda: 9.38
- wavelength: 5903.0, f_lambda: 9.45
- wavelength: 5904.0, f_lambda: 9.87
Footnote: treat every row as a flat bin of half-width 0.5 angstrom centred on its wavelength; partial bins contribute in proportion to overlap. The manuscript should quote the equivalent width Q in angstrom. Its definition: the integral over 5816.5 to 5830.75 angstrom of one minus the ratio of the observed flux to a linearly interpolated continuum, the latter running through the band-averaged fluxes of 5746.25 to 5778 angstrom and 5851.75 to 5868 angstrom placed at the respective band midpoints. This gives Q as -0.6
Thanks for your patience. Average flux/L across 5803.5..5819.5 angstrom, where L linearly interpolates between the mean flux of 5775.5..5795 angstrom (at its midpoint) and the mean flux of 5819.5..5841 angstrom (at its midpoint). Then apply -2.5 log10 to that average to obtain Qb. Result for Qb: 0.03 mag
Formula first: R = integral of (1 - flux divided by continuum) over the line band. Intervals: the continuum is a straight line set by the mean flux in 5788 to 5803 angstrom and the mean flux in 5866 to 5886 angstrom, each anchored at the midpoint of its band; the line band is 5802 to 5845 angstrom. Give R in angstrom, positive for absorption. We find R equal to -0.11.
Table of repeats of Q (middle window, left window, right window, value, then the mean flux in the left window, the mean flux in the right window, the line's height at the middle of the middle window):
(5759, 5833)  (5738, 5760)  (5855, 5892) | -3.3 angstrom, 9.99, 9.42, 9.78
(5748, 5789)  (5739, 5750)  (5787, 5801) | -0.2 angstrom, 9.88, 10.2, 10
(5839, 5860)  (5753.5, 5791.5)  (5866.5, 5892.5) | -1.0 angstrom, 10.1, 9.14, 9.41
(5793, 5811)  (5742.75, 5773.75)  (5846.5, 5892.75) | -0.9 angstrom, 10.1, 9.5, 9.87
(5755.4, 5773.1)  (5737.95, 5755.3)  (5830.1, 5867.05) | -0.3 angstrom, 9.99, 10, 9.99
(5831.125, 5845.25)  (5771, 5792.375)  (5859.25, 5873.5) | 0.0 angstrom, 9.99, 9.86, 9.9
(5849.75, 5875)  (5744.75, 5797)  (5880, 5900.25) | -3.3 angstrom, 10.1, 8.24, 8.68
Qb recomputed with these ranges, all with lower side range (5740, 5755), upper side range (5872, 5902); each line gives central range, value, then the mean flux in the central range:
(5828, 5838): -0.12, 10.3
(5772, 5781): -0.04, 10.1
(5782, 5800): -0.05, 10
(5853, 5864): -0.11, 10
